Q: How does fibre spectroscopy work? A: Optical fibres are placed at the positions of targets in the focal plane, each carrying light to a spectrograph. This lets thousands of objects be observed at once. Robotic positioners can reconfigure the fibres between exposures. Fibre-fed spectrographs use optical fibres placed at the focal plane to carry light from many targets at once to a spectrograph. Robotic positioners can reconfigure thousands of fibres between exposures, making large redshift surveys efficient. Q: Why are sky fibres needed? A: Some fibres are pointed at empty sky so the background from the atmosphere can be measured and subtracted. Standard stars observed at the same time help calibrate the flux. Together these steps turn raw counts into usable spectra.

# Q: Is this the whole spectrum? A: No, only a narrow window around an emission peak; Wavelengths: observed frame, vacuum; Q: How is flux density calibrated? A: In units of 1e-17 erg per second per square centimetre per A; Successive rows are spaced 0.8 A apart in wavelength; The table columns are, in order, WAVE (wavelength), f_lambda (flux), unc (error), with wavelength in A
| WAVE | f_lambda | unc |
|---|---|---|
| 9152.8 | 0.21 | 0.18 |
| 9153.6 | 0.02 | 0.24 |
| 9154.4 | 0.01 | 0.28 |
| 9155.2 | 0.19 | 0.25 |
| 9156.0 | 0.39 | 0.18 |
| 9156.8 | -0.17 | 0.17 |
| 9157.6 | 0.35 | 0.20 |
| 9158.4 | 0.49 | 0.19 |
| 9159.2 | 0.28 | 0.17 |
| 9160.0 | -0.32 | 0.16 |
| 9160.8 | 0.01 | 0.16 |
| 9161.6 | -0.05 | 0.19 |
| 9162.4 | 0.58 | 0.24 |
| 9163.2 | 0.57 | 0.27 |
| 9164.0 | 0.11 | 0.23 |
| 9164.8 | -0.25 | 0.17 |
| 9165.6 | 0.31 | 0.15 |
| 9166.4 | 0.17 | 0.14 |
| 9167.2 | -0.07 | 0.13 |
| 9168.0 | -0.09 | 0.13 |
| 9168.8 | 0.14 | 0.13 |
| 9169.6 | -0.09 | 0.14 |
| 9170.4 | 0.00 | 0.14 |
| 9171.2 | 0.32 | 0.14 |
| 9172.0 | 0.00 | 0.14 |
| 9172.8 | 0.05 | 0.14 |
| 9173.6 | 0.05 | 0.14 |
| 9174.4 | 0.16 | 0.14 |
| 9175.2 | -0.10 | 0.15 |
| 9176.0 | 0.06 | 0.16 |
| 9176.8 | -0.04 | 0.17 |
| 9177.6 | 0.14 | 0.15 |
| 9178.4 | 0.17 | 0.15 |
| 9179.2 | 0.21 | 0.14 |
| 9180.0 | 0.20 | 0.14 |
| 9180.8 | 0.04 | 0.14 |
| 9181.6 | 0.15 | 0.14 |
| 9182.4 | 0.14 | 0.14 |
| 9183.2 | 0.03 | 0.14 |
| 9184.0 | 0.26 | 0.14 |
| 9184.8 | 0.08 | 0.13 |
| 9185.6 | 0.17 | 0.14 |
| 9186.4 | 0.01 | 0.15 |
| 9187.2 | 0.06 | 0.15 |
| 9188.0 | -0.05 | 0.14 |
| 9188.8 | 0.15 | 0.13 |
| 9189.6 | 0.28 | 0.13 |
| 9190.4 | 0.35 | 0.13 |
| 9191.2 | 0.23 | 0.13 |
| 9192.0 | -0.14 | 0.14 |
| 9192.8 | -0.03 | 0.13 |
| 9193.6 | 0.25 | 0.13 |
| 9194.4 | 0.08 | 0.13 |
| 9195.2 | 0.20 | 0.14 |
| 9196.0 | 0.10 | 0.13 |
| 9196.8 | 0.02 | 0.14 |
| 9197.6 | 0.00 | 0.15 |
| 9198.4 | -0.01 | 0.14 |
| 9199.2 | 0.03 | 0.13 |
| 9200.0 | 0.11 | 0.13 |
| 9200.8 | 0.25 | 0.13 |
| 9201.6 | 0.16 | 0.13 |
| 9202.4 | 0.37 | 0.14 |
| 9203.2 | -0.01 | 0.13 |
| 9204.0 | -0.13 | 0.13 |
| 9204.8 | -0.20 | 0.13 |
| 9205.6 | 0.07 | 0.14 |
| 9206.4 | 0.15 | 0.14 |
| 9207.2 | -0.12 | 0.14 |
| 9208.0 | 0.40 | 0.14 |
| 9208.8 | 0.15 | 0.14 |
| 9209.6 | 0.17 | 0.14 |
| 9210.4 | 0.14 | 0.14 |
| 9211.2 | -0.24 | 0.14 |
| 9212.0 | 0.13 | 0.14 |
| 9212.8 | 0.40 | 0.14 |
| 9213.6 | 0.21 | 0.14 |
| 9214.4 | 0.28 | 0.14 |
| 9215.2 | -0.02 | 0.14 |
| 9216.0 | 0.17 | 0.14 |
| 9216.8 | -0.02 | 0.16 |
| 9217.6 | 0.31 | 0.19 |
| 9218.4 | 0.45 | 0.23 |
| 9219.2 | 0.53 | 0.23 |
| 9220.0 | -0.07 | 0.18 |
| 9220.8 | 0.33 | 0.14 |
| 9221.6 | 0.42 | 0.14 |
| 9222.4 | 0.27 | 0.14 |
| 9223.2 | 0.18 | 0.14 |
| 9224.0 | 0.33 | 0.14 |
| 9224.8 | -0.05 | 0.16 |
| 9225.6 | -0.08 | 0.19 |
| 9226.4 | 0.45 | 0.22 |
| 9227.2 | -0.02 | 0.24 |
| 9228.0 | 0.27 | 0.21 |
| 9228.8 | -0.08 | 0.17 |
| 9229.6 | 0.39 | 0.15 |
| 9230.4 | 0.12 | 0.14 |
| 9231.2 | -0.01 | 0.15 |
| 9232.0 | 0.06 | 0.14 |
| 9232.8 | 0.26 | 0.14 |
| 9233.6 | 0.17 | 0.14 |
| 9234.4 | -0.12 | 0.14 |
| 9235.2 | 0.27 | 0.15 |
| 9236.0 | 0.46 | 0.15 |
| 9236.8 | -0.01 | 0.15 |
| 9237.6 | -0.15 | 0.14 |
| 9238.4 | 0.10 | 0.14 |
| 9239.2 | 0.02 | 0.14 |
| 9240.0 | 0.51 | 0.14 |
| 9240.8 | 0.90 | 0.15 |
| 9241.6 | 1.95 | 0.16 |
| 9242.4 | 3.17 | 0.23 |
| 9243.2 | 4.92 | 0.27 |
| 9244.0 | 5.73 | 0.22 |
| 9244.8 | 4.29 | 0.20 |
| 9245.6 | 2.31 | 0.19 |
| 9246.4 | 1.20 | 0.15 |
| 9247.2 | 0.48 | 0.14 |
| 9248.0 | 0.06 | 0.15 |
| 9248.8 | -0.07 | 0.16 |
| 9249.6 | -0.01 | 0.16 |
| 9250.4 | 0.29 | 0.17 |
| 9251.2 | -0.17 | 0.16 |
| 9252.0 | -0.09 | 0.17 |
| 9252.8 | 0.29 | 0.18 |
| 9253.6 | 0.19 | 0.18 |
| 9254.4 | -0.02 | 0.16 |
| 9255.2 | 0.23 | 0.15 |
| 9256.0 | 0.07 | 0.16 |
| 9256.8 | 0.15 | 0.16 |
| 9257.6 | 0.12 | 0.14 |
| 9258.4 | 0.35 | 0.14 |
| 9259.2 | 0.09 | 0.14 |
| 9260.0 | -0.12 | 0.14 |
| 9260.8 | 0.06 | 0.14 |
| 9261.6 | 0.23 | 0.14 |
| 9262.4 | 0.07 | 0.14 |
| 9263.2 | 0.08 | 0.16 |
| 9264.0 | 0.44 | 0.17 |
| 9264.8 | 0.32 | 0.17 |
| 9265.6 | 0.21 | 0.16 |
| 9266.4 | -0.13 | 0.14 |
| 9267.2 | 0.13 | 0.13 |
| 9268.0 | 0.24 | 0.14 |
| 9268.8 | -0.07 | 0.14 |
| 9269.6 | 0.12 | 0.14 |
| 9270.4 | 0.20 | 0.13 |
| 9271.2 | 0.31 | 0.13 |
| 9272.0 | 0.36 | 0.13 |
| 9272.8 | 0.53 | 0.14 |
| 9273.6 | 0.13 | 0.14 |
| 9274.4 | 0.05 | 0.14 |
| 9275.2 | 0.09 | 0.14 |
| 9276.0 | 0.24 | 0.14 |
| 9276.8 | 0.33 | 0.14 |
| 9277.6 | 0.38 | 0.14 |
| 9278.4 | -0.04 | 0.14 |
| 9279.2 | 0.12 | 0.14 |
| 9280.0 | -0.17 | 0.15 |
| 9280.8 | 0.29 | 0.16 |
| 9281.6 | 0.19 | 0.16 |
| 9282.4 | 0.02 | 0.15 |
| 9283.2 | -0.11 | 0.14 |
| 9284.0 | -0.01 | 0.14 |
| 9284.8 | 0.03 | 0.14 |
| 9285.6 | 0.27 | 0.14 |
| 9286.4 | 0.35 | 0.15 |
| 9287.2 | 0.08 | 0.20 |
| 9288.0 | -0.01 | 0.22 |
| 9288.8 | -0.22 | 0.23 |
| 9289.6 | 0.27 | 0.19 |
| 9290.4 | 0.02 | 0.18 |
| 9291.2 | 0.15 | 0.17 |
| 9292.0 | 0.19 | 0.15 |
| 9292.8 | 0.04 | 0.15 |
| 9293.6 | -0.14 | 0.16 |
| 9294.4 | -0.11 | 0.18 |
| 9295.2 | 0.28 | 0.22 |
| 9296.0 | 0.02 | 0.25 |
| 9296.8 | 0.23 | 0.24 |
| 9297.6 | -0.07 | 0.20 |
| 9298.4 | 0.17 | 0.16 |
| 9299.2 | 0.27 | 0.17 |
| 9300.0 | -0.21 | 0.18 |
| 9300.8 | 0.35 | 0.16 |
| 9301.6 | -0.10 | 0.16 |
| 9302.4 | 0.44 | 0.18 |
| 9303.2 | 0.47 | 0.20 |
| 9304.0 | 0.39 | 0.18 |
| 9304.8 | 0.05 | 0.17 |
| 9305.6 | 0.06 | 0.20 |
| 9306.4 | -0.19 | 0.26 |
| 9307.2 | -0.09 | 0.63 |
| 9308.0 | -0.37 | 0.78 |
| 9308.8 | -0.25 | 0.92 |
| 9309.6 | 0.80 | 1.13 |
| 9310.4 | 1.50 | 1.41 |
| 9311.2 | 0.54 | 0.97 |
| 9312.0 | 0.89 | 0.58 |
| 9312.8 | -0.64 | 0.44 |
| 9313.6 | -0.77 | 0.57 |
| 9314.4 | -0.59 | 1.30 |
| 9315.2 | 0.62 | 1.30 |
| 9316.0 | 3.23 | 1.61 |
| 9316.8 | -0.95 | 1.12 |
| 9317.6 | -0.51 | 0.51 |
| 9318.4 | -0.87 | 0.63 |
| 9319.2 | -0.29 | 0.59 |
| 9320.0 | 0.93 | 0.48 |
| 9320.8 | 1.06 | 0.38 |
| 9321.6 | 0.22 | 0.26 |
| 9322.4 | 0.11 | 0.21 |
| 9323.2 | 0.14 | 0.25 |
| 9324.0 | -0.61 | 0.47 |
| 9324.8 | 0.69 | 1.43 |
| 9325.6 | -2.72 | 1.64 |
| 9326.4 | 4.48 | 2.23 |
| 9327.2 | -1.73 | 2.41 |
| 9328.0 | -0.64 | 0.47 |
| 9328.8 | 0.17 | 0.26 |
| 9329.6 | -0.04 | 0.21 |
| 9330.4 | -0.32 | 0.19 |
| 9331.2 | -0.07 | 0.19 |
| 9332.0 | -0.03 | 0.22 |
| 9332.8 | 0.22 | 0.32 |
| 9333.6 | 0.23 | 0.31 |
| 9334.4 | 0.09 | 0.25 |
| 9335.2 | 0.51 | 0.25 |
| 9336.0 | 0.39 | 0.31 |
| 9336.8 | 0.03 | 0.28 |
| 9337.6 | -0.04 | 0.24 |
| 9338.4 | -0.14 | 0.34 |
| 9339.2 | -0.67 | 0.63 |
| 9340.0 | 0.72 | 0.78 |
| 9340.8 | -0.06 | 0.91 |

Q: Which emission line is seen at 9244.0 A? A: Halpha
